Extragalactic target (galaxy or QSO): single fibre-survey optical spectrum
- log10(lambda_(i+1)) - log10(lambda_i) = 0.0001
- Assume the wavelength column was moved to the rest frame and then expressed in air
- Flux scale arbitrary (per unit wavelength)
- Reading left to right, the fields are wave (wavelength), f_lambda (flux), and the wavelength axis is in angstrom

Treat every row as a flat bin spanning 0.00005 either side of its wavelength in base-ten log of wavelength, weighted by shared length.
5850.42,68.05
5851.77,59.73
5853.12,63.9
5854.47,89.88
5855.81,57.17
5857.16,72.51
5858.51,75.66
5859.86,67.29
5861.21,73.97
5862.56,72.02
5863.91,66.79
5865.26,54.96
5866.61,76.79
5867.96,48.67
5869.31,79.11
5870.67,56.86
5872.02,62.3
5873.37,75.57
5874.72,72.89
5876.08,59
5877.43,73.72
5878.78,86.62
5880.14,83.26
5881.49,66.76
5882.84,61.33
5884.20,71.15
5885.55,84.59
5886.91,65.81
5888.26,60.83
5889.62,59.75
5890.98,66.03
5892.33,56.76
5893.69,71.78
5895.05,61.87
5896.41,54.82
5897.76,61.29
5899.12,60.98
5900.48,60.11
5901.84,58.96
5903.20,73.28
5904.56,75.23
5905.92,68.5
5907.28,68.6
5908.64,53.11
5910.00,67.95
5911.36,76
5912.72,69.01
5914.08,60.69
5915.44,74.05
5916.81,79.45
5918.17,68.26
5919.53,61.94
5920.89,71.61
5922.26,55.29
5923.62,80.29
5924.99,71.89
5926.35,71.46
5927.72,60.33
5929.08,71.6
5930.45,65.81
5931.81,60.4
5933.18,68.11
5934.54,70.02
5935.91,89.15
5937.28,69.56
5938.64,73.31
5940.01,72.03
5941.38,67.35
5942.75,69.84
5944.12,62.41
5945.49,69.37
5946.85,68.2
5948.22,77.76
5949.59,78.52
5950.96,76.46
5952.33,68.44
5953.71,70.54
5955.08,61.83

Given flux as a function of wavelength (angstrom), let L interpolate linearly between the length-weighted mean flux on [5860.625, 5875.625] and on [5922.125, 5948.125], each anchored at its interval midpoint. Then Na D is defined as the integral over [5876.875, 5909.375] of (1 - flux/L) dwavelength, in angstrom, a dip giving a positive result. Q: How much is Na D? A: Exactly 0.6 angstrom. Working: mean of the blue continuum 67.1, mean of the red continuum 69.8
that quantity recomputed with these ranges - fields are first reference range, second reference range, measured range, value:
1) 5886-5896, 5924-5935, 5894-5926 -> -0.6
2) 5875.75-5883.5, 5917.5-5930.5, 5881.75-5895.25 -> 1.0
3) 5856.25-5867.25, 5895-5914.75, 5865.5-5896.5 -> -0.1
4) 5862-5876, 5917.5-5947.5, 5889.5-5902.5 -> 1.2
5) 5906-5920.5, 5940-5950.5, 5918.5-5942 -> 0.0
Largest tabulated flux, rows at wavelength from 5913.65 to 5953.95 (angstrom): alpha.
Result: 89.15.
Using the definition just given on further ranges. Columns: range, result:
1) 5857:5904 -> 86.62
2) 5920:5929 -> 80.29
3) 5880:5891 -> 84.59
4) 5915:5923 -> 79.45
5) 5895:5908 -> 75.23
